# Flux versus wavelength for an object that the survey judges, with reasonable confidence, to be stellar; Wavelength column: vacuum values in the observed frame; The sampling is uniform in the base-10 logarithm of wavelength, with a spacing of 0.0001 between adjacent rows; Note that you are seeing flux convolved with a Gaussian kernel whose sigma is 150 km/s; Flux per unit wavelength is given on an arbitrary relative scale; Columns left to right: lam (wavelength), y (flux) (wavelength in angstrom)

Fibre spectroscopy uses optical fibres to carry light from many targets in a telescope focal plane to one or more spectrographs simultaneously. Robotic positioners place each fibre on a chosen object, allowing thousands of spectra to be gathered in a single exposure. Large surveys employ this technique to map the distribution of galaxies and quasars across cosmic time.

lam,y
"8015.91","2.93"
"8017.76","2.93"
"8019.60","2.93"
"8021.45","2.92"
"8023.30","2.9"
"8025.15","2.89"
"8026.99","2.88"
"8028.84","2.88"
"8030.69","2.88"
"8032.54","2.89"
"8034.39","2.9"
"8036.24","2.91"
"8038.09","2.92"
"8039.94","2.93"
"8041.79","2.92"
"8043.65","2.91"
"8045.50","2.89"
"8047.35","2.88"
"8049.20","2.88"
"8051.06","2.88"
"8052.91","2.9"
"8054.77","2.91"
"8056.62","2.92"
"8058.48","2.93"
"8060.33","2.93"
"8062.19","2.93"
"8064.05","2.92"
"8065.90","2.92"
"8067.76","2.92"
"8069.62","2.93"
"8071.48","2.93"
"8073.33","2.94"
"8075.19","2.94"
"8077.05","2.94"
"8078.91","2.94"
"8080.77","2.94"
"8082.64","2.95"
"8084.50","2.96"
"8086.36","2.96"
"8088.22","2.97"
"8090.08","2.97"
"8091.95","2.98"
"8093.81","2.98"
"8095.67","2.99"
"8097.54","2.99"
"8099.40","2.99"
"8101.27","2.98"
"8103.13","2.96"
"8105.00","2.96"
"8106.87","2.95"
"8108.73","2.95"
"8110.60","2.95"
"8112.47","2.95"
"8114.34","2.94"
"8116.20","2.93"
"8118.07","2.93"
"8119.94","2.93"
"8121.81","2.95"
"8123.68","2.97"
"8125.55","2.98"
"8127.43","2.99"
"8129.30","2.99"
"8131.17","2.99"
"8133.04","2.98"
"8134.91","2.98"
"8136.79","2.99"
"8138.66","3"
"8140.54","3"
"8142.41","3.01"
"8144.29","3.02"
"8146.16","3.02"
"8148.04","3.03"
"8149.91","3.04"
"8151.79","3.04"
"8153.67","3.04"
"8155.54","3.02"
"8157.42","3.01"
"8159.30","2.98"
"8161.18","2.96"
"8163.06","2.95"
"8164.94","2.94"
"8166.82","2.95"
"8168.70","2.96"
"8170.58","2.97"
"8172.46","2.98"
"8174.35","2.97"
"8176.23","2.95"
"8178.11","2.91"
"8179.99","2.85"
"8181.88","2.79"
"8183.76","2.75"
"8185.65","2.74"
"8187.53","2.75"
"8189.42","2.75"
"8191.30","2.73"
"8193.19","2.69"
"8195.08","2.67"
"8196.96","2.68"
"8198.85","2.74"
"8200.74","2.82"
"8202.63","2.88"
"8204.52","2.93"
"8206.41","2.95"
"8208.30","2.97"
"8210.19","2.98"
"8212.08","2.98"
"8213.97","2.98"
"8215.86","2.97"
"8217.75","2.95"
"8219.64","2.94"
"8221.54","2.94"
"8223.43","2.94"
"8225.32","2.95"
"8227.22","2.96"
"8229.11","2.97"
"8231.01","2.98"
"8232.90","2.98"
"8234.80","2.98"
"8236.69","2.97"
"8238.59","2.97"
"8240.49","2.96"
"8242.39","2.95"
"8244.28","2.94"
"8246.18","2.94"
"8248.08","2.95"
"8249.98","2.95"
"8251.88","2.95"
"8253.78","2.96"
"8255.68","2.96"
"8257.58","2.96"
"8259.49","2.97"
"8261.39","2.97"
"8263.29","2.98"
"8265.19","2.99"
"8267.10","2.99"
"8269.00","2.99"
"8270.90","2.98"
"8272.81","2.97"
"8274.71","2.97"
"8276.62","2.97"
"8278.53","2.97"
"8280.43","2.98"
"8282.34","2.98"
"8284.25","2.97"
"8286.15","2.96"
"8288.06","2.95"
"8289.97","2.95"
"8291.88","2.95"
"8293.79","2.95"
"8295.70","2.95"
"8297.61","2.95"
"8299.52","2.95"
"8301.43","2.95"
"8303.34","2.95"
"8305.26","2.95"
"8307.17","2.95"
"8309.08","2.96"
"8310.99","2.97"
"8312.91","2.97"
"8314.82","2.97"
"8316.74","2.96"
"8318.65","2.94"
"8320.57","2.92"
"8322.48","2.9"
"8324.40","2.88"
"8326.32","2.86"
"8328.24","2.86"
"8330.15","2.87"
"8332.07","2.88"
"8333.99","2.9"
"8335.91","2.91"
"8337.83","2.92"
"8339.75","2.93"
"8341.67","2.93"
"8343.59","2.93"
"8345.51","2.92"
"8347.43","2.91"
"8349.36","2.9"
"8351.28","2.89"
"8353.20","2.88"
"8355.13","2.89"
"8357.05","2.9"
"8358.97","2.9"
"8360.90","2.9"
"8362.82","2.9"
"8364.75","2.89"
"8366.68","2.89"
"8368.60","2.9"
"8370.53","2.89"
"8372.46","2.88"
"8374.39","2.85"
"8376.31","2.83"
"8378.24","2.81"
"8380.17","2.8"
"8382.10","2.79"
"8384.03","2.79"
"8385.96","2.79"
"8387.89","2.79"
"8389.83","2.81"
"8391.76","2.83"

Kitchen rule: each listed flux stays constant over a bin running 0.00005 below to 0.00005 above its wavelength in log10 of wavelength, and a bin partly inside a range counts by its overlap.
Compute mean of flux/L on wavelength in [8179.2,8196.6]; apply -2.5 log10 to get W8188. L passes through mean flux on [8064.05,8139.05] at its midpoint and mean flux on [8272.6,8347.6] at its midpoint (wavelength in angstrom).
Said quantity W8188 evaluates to 0.08 mag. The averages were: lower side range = 2.96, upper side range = 2.94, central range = 2.74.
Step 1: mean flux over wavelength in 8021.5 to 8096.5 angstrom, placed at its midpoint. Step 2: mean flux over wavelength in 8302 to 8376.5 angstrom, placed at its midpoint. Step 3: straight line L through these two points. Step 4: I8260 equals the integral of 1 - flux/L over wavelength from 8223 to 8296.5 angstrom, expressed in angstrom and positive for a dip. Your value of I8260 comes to -1.3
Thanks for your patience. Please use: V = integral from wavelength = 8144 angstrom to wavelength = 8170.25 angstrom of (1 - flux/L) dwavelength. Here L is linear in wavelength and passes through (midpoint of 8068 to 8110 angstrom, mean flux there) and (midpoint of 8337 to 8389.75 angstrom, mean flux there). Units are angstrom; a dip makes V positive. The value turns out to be -0.5 angstrom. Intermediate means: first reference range 2.96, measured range 3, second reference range 2.87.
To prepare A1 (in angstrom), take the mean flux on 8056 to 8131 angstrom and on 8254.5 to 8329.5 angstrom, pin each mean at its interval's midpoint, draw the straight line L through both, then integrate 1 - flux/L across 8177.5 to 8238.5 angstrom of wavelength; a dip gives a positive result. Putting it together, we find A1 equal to 1.5 angstrom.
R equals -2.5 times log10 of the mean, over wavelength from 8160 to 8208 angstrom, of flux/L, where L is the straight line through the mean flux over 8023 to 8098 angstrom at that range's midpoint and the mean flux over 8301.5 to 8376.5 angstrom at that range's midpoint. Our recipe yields 0.02 mag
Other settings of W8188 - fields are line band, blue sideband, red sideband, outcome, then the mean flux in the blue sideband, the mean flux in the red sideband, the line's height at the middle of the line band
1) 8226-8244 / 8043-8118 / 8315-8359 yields -0.02 mag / 2.94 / 2.9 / 2.92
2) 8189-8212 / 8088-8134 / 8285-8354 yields 0.05 mag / 2.97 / 2.93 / 2.95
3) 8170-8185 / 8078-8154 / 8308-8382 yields 0.02 mag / 2.98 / 2.9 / 2.96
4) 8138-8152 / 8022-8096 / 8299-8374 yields -0.04 mag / 2.92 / 2.91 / 2.92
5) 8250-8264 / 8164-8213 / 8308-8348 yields -0.03 mag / 2.86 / 2.92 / 2.89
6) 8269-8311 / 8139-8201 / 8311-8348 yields -0.02 mag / 2.9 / 2.92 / 2.91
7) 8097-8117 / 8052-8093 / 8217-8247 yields -0.01 mag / 2.94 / 2.96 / 2.94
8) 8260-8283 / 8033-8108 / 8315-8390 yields -0.03 mag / 2.94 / 2.88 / 2.9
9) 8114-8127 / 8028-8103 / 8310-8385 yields -0.01 mag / 2.93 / 2.89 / 2.92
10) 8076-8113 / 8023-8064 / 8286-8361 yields -0.02 mag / 2.9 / 2.92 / 2.91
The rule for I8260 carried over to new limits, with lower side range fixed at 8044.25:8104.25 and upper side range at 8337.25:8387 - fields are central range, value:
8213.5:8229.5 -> -0.3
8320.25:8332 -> 0.0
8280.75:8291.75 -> -0.3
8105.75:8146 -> -0.6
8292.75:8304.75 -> -0.2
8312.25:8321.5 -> -0.2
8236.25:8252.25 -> -0.3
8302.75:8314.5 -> -0.3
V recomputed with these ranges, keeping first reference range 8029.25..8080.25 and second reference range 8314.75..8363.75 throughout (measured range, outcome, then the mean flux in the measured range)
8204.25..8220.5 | -0.3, 2.96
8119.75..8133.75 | -0.3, 2.97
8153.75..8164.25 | -0.3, 2.99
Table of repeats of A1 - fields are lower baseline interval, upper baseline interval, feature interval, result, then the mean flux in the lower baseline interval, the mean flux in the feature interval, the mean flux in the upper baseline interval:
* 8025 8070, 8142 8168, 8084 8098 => -0.1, 2.91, 2.98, 3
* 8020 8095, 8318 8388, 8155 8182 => -0.4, 2.92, 2.95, 2.88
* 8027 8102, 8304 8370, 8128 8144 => -0.4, 2.93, 2.99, 2.91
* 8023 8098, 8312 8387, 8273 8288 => -0.4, 2.92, 2.97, 2.89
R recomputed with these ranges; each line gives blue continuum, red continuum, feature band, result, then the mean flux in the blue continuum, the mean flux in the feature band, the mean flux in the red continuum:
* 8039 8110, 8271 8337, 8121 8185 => -0.01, 2.94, 2.97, 2.94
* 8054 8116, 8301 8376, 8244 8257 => -0.01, 2.95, 2.95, 2.91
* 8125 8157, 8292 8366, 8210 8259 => 0.00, 3.01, 2.96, 2.92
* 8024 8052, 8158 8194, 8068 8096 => -0.02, 2.9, 2.95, 2.87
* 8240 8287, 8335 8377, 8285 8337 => 0.00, 2.97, 2.93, 2.9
